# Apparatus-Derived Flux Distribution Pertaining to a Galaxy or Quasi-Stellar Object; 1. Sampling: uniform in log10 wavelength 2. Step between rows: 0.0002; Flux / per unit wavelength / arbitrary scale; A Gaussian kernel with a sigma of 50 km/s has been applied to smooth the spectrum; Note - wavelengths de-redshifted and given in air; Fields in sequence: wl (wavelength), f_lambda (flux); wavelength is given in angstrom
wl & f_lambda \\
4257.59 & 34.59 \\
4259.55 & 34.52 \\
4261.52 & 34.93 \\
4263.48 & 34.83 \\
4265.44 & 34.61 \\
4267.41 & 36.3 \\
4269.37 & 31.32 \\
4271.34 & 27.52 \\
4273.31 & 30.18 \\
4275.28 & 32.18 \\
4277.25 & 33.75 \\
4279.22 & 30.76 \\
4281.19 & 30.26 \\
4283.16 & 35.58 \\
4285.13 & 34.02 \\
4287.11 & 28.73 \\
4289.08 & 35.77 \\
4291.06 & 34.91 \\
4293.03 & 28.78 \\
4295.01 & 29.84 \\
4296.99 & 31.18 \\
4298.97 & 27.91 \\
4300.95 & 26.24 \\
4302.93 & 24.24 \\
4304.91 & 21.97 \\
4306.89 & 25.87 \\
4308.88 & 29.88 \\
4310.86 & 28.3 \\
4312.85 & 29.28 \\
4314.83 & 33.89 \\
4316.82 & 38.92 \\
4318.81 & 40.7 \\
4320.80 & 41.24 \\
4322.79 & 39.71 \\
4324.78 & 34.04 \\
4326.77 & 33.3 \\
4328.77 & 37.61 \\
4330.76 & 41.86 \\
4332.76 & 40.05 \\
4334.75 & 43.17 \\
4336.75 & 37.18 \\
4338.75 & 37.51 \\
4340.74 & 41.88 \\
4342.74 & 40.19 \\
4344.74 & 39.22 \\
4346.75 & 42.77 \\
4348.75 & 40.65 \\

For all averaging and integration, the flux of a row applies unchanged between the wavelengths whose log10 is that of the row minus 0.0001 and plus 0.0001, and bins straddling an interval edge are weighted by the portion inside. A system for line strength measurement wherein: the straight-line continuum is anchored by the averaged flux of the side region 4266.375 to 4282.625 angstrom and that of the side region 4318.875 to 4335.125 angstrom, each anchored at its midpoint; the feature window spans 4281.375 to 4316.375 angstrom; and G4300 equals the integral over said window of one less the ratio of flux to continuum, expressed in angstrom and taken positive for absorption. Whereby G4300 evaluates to 4.9 angstrom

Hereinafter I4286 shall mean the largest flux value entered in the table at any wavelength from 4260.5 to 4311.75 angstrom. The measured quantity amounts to 36.3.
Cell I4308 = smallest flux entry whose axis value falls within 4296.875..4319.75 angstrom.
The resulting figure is 21.97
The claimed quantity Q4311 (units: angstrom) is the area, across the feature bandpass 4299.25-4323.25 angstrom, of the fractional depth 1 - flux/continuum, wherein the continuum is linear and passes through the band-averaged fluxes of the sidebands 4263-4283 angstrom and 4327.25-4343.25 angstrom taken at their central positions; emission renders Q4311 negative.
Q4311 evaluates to 3.61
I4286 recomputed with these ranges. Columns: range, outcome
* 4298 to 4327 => 41.24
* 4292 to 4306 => 31.18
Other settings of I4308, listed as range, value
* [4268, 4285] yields 27.52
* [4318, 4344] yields 33.3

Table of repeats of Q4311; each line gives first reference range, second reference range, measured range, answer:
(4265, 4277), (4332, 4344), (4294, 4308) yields 3.4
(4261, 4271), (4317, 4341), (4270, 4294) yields 2.3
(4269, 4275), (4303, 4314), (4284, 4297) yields -1.7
